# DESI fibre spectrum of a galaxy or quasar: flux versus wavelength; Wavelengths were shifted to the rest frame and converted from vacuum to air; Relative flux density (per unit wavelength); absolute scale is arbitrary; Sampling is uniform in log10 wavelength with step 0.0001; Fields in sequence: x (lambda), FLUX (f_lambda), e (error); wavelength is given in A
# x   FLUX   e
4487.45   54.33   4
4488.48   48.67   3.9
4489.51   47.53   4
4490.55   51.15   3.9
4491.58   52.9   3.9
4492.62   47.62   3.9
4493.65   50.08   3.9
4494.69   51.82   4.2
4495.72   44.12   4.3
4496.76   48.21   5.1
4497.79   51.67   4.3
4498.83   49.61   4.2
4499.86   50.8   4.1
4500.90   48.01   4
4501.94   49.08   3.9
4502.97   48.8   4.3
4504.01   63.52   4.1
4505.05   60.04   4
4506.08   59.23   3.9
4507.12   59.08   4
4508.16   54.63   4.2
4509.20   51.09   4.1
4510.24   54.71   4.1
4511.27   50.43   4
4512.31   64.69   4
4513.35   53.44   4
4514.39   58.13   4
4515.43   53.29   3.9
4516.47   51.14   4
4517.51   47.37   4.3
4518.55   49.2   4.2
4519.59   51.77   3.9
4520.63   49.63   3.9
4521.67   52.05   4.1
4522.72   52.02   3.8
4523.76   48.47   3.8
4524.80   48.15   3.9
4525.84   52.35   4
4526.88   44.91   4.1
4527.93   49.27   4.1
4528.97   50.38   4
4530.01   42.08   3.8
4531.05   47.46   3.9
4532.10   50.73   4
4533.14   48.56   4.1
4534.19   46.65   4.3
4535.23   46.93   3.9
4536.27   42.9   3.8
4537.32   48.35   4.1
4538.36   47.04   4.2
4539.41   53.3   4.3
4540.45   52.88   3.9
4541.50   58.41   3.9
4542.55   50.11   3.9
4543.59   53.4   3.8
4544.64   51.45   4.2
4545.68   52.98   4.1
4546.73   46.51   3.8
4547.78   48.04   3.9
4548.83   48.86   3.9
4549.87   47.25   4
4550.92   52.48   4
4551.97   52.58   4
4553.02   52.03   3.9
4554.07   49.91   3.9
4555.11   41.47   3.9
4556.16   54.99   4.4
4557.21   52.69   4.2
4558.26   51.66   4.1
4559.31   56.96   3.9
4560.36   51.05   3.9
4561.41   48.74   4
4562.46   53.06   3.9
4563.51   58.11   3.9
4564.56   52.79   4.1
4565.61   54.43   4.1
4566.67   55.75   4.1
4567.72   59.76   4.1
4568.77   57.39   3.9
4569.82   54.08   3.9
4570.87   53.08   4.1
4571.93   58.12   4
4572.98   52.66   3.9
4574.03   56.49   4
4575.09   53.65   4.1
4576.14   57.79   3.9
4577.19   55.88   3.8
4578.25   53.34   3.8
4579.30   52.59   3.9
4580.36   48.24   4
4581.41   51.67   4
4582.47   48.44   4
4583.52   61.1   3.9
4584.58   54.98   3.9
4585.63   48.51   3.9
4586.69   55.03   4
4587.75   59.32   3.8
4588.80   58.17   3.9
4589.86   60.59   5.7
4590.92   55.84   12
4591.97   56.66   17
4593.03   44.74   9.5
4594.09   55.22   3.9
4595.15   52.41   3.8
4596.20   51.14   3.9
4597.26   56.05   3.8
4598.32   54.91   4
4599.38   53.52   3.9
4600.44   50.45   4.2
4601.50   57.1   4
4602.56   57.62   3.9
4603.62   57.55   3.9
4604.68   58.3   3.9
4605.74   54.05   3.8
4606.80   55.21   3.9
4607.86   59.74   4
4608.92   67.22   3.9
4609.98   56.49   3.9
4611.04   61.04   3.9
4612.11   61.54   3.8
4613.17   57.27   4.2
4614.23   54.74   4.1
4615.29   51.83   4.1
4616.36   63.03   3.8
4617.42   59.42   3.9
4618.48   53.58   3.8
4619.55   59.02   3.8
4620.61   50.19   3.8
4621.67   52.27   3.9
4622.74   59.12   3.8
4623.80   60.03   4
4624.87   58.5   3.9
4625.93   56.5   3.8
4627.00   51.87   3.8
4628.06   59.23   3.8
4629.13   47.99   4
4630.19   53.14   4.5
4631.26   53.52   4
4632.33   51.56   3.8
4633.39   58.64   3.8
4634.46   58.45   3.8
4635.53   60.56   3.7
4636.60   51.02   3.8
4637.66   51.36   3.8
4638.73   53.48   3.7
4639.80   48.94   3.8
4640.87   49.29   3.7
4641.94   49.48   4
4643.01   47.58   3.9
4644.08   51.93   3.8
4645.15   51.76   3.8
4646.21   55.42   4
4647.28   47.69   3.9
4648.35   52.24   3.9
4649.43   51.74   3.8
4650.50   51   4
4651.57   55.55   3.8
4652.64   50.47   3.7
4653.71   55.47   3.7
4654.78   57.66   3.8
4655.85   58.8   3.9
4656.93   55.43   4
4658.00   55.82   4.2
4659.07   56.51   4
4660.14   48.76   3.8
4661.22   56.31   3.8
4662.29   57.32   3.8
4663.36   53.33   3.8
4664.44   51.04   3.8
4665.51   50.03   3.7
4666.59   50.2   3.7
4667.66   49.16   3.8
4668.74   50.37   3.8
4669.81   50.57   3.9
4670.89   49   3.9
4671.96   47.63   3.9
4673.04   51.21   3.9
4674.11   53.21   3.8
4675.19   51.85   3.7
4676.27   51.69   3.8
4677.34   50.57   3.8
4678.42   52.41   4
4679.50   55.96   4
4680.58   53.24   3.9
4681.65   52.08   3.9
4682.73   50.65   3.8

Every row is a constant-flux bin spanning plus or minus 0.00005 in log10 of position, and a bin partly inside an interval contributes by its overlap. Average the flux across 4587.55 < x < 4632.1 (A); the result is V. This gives 56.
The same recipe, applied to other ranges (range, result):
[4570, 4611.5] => 55.2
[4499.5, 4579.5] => 52.1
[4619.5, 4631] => 55.1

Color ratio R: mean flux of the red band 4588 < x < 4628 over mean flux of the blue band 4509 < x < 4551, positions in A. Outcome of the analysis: 1.1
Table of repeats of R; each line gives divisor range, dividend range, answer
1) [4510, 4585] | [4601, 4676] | 1.05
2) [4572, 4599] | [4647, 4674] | 0.97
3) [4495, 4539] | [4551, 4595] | 1.06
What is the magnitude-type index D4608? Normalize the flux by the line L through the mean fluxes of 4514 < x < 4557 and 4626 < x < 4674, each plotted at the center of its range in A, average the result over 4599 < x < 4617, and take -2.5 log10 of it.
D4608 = -0.12 mag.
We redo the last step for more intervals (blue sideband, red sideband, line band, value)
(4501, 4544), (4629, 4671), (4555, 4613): -0.06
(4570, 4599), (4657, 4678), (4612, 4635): -0.05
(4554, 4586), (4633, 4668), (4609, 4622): -0.08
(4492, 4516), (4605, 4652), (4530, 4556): 0.09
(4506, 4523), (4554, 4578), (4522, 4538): 0.12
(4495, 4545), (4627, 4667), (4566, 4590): -0.06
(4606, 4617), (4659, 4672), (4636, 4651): 0.07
